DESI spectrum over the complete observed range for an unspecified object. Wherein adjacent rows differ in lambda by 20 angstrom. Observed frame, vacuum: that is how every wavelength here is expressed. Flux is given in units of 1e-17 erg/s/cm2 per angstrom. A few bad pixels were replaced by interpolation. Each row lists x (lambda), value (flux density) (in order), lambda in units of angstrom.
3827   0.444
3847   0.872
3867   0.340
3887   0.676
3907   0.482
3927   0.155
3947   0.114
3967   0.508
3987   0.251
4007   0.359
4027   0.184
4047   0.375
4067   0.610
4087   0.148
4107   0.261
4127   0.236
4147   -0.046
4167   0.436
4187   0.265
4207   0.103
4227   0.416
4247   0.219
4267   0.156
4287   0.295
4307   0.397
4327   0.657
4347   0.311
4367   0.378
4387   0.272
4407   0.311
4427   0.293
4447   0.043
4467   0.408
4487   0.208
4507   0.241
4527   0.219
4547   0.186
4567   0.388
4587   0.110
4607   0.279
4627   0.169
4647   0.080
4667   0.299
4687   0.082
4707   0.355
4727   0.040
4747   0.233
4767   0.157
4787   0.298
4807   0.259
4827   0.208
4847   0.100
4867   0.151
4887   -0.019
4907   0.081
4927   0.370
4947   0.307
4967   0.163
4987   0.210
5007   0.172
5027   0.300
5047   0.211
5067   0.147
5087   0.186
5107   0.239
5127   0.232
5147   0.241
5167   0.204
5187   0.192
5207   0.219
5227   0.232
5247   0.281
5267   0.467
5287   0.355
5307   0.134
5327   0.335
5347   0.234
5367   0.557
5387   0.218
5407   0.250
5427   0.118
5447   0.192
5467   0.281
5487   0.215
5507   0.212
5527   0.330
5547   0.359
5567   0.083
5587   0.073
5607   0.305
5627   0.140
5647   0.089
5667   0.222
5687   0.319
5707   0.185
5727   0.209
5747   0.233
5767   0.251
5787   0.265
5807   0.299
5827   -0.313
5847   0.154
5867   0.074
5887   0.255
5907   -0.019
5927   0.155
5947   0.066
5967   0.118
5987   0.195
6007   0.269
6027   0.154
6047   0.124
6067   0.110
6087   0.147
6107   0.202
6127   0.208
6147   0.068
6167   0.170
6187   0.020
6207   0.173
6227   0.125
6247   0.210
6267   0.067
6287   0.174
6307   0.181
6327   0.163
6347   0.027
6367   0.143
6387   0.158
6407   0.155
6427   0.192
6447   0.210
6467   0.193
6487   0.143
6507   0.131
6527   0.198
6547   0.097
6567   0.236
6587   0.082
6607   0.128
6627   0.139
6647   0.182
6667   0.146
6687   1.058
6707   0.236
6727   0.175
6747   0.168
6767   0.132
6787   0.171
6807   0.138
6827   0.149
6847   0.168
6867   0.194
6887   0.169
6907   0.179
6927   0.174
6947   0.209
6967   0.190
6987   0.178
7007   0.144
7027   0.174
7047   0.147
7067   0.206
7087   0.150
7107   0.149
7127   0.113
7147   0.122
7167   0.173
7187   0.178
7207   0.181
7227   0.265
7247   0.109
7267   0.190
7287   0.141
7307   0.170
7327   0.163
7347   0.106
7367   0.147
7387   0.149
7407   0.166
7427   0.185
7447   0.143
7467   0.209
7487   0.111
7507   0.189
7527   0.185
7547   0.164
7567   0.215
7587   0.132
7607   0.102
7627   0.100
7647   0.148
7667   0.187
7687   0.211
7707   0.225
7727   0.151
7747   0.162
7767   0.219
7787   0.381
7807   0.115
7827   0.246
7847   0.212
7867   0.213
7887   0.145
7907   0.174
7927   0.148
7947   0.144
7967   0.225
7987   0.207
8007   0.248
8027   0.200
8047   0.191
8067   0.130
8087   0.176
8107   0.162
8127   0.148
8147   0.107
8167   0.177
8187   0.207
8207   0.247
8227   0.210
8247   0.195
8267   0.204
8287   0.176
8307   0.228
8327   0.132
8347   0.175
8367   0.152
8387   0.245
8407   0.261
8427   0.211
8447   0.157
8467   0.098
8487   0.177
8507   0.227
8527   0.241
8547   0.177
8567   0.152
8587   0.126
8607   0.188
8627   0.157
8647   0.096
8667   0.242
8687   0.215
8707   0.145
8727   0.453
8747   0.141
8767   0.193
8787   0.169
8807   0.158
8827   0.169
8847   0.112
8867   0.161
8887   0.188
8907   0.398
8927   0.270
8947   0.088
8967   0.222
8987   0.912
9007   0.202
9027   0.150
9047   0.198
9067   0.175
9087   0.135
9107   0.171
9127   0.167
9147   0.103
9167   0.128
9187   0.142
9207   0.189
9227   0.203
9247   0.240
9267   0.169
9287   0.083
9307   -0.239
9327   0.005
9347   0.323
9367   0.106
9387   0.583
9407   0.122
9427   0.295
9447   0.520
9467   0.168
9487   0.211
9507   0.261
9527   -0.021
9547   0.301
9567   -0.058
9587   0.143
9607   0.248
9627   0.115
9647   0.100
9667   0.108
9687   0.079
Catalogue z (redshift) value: 0.79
